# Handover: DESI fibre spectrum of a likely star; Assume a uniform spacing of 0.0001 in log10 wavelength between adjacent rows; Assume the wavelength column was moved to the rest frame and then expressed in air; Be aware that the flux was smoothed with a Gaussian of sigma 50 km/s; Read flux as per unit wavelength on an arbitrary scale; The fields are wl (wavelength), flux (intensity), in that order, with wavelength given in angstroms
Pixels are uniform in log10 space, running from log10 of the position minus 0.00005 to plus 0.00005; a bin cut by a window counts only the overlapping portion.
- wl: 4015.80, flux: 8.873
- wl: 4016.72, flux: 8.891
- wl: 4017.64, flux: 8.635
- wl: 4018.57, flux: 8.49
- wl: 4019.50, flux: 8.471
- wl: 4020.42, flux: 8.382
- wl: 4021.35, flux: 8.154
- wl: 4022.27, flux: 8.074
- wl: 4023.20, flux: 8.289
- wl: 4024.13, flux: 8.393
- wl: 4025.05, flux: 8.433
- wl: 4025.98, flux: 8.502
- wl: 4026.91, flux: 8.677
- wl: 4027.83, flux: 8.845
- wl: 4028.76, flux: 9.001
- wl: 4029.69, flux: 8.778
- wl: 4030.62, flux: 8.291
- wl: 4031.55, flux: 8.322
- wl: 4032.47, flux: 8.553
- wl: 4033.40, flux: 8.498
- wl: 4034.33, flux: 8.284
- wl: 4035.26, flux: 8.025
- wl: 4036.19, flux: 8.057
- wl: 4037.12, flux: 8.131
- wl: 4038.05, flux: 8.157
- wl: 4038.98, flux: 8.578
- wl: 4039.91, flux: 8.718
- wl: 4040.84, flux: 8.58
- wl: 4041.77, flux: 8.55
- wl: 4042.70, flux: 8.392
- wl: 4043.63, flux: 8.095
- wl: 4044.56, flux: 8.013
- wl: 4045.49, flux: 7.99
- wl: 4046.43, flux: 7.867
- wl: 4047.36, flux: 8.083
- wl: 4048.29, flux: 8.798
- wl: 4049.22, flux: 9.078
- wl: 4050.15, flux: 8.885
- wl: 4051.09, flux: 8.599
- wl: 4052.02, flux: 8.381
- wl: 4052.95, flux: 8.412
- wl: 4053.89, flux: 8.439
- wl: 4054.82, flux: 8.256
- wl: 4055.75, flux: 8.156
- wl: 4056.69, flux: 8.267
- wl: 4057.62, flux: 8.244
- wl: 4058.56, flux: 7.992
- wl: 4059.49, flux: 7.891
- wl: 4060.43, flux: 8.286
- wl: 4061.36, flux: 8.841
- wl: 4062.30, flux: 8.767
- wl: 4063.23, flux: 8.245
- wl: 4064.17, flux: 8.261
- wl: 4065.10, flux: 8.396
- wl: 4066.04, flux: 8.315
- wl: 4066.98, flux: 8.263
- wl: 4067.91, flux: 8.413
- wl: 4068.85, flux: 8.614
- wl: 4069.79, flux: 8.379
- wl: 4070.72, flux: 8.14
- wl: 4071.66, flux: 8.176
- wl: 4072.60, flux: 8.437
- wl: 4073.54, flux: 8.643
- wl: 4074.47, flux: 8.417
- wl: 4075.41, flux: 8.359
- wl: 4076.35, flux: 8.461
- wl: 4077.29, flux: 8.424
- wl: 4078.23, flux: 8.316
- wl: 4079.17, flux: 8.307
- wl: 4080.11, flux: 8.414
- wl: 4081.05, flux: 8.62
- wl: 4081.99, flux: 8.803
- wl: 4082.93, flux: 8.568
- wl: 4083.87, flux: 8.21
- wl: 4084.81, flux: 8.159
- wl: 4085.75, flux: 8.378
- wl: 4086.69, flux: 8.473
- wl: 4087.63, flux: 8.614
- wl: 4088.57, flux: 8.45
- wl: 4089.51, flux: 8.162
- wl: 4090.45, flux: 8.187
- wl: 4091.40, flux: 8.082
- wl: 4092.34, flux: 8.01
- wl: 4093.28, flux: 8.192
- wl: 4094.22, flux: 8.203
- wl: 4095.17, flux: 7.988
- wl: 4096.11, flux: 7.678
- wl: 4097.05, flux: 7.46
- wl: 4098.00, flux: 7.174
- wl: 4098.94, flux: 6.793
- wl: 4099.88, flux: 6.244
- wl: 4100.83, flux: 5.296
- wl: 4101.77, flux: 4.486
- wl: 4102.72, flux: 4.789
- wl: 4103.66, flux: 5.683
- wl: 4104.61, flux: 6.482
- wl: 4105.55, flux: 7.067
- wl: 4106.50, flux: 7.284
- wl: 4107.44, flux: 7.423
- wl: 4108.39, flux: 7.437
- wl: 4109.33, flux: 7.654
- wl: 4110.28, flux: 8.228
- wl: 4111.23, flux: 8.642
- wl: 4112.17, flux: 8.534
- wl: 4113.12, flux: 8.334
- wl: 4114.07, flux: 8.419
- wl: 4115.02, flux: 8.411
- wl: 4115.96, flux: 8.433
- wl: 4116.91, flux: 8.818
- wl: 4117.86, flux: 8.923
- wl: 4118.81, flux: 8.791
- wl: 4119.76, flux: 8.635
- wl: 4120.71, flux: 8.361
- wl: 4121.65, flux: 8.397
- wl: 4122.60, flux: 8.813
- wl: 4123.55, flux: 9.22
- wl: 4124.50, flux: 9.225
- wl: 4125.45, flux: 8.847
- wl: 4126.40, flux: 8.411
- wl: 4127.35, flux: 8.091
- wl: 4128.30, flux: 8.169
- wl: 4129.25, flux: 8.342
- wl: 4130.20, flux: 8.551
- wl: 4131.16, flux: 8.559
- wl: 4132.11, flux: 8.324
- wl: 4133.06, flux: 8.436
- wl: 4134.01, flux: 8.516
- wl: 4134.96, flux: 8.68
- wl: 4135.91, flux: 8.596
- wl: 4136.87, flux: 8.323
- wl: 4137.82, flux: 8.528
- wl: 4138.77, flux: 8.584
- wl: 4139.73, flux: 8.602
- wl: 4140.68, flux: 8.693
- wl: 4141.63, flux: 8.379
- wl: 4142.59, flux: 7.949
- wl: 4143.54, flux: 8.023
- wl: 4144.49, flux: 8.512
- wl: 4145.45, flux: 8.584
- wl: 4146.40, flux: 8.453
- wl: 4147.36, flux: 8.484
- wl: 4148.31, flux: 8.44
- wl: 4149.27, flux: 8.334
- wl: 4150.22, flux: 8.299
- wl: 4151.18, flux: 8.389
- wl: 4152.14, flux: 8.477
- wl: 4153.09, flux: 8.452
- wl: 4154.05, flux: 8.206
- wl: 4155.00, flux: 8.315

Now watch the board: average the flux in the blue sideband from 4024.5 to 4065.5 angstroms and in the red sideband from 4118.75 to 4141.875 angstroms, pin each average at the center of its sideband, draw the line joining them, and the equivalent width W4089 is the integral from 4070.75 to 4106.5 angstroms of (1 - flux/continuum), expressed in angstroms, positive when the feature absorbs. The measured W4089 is 3.2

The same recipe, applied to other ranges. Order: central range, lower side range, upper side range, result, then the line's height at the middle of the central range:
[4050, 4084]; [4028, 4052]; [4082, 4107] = -2.0 angstroms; 7.92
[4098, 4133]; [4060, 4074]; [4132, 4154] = 2.5 angstroms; 8.43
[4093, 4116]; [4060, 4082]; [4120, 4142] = 3.3 angstroms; 8.5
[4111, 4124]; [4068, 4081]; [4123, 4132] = -0.1 angstroms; 8.55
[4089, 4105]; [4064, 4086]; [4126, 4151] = 2.7 angstroms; 8.4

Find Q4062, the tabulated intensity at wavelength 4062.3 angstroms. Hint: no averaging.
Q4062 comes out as 8.767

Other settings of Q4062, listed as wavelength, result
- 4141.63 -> 8.379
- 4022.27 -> 8.074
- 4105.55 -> 7.067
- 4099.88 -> 6.244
